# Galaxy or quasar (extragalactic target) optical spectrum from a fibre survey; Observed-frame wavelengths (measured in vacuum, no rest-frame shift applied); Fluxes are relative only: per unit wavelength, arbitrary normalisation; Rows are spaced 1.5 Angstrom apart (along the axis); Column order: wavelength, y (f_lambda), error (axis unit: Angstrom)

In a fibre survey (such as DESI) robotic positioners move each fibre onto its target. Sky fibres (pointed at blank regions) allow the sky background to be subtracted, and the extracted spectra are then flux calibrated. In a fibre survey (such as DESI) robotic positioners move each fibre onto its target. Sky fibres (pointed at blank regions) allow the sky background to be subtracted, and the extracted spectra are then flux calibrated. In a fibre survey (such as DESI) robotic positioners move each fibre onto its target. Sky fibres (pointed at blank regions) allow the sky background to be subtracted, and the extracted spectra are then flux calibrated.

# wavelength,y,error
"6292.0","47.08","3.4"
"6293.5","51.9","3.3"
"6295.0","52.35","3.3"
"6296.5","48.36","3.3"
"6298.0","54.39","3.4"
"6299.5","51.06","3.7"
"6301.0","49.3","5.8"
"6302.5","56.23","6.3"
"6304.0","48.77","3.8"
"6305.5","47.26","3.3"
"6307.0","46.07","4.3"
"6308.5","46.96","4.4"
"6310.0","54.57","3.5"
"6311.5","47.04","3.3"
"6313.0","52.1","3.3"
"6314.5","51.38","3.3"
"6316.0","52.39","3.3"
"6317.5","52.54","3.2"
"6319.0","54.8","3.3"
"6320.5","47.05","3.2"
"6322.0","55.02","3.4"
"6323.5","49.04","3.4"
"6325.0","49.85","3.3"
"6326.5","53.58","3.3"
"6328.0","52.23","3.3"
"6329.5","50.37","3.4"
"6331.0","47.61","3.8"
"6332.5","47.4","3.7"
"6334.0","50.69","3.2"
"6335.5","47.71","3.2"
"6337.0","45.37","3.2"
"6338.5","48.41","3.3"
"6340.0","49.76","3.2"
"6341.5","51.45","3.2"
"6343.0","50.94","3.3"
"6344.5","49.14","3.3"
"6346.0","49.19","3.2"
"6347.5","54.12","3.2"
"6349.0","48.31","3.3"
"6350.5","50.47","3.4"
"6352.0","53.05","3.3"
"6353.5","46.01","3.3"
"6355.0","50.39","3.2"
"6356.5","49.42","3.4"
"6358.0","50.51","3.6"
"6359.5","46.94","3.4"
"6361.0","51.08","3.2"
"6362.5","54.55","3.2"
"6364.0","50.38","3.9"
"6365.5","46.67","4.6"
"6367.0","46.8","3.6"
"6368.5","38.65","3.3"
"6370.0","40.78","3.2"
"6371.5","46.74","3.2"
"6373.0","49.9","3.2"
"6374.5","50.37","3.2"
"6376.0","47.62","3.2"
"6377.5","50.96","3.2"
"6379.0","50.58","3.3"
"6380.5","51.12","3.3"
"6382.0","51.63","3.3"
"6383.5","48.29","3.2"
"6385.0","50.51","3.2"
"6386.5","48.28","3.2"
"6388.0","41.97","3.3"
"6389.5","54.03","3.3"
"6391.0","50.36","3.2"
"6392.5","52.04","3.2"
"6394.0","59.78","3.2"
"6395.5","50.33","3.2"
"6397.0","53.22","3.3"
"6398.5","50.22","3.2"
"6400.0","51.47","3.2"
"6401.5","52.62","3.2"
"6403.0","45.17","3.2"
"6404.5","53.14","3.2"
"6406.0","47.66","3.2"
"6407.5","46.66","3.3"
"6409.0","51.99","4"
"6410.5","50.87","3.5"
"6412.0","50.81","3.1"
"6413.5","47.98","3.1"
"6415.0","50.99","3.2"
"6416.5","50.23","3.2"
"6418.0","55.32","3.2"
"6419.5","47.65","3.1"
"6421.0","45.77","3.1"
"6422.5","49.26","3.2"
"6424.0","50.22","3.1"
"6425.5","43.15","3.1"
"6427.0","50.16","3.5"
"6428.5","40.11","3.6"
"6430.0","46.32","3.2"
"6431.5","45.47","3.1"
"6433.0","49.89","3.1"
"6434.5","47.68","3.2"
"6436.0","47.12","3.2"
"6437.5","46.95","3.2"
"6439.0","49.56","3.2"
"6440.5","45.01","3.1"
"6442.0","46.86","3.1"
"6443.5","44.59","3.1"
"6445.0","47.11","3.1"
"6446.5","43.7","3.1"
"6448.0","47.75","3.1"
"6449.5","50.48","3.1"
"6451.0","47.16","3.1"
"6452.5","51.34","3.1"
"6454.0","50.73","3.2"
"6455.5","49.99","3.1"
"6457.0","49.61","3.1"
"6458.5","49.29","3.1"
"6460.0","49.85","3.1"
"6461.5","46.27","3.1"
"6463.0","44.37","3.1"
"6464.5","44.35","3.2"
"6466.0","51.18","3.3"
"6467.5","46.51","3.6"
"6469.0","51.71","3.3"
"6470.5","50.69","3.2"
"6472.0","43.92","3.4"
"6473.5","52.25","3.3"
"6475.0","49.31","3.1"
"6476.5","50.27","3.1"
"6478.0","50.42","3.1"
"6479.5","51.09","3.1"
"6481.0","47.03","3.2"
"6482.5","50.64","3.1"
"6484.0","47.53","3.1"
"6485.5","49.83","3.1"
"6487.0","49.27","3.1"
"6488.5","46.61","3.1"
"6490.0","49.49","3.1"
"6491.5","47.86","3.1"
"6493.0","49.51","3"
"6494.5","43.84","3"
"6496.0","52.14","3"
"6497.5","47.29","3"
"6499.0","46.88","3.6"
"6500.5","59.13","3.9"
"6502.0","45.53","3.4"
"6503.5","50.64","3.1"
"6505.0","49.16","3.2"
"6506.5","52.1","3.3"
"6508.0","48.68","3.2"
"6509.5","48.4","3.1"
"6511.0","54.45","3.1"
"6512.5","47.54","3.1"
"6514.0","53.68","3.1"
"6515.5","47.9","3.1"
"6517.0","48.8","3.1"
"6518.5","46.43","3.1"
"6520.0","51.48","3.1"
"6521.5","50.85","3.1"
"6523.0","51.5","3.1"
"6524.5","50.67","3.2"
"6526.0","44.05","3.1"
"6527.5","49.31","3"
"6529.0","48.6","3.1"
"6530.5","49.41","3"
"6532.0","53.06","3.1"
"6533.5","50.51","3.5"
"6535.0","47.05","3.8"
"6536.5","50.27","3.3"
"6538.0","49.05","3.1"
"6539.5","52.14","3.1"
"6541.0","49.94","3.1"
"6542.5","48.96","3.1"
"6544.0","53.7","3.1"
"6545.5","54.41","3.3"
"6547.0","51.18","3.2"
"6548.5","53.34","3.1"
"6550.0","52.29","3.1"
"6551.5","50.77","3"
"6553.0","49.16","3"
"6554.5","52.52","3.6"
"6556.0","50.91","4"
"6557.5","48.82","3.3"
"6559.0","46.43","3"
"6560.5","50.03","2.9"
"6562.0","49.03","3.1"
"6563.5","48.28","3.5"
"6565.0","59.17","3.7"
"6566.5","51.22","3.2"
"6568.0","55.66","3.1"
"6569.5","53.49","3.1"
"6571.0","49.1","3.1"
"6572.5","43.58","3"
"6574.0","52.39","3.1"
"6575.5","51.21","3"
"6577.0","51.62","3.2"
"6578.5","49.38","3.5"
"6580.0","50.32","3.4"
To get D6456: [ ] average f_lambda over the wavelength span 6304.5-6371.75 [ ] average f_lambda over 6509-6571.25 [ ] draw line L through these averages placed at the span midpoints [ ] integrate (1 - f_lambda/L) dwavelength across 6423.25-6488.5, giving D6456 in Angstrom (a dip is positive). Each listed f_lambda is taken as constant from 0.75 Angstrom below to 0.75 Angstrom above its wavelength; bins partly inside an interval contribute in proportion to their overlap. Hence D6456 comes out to 2.7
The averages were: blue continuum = 49.5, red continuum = 50.6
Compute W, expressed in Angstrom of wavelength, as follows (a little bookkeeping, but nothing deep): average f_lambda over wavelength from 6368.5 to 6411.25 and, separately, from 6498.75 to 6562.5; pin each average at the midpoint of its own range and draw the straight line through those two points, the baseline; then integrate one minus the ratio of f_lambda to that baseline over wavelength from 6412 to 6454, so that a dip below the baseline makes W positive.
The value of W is 1.8 Angstrom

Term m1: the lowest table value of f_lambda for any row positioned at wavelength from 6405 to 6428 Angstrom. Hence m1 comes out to 43.15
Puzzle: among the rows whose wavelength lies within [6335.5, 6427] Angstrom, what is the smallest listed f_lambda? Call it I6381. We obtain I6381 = 38.65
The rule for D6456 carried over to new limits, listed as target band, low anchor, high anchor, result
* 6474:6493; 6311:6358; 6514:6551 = 0.42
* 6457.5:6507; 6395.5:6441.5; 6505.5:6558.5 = 0.68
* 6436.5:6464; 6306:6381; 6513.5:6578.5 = 1.25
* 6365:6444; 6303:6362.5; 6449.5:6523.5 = 1.54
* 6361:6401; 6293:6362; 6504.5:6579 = 0.61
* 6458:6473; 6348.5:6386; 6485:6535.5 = 0.43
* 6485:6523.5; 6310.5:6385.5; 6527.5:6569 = 0.83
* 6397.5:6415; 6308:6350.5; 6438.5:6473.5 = -0.38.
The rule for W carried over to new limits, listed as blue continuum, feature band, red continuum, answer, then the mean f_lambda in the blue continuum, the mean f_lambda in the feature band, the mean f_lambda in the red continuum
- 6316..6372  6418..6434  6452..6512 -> 0.7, 49.4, 47.2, 49.2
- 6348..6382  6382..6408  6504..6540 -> -0.8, 48.8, 50.4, 49.8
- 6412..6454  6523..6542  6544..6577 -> 0.3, 47.8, 49.6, 51.2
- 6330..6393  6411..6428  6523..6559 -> 0.1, 49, 49.1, 50.4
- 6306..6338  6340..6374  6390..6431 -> 0.7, 50.1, 48.9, 49.8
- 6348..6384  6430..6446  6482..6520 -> 0.7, 48.8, 46.9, 49.4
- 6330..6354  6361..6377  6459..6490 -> 0.6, 49.4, 47.5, 48.7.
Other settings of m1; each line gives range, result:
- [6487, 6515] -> 43.84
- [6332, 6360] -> 45.37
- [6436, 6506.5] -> 43.7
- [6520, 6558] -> 44.05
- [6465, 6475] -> 43.92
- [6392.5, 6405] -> 45.17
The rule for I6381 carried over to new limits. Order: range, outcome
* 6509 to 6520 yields 46.43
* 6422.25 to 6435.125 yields 40.11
